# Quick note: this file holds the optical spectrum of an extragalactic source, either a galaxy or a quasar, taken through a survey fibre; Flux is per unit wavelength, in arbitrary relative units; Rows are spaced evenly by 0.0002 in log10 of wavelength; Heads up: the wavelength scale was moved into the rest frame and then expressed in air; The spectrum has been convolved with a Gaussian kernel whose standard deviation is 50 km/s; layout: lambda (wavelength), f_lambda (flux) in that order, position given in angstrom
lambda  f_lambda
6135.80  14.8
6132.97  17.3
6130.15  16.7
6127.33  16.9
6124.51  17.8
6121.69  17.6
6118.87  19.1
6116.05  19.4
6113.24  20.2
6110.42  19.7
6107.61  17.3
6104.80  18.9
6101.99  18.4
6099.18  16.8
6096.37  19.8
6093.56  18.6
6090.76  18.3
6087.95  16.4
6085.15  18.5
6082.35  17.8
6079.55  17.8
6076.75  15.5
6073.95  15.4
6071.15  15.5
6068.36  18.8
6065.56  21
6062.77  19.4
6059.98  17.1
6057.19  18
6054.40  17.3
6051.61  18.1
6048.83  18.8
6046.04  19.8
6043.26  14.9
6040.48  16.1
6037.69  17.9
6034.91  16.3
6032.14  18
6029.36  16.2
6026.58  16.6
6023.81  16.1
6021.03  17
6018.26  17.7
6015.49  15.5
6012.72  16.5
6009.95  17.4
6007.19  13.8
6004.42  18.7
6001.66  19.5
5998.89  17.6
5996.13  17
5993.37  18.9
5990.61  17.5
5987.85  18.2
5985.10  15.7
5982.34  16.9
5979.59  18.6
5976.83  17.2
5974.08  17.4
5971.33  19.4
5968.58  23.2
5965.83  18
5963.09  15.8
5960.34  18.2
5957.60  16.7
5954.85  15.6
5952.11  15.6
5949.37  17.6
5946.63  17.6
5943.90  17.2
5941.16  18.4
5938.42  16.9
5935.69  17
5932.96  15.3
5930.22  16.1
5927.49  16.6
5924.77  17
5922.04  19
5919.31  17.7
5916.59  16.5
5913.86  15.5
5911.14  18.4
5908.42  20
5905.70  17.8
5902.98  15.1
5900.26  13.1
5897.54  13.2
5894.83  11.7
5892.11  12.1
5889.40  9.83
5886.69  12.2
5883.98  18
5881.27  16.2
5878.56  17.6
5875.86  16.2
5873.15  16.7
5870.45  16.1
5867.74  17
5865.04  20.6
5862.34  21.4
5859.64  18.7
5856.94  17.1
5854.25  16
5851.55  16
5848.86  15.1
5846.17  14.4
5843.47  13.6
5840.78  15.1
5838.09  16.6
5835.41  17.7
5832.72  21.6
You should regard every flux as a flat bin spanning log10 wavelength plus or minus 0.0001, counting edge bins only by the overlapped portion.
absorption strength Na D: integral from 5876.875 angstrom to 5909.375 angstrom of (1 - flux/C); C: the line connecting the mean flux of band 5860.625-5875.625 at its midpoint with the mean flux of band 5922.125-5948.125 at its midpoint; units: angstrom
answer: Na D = 5.61 angstrom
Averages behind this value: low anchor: 18.2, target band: 14.7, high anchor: 17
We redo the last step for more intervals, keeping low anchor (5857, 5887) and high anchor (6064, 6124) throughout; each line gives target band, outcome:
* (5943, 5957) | 0.81 angstrom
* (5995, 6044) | 2.93 angstrom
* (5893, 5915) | 2.58 angstrom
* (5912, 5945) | 1.32 angstrom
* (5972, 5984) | 0.14 angstrom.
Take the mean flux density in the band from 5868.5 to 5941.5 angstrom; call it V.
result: 15.9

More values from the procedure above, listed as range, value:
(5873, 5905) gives 14.3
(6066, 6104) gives 17.6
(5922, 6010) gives 17.4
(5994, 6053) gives 17.1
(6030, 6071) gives 17.9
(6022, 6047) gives 16.8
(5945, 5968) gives 17.1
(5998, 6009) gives 17.4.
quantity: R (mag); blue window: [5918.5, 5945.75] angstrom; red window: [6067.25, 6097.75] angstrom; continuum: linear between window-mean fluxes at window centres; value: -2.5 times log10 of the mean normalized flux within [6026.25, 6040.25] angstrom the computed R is 0.026 mag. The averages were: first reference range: 17.1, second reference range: 17.5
